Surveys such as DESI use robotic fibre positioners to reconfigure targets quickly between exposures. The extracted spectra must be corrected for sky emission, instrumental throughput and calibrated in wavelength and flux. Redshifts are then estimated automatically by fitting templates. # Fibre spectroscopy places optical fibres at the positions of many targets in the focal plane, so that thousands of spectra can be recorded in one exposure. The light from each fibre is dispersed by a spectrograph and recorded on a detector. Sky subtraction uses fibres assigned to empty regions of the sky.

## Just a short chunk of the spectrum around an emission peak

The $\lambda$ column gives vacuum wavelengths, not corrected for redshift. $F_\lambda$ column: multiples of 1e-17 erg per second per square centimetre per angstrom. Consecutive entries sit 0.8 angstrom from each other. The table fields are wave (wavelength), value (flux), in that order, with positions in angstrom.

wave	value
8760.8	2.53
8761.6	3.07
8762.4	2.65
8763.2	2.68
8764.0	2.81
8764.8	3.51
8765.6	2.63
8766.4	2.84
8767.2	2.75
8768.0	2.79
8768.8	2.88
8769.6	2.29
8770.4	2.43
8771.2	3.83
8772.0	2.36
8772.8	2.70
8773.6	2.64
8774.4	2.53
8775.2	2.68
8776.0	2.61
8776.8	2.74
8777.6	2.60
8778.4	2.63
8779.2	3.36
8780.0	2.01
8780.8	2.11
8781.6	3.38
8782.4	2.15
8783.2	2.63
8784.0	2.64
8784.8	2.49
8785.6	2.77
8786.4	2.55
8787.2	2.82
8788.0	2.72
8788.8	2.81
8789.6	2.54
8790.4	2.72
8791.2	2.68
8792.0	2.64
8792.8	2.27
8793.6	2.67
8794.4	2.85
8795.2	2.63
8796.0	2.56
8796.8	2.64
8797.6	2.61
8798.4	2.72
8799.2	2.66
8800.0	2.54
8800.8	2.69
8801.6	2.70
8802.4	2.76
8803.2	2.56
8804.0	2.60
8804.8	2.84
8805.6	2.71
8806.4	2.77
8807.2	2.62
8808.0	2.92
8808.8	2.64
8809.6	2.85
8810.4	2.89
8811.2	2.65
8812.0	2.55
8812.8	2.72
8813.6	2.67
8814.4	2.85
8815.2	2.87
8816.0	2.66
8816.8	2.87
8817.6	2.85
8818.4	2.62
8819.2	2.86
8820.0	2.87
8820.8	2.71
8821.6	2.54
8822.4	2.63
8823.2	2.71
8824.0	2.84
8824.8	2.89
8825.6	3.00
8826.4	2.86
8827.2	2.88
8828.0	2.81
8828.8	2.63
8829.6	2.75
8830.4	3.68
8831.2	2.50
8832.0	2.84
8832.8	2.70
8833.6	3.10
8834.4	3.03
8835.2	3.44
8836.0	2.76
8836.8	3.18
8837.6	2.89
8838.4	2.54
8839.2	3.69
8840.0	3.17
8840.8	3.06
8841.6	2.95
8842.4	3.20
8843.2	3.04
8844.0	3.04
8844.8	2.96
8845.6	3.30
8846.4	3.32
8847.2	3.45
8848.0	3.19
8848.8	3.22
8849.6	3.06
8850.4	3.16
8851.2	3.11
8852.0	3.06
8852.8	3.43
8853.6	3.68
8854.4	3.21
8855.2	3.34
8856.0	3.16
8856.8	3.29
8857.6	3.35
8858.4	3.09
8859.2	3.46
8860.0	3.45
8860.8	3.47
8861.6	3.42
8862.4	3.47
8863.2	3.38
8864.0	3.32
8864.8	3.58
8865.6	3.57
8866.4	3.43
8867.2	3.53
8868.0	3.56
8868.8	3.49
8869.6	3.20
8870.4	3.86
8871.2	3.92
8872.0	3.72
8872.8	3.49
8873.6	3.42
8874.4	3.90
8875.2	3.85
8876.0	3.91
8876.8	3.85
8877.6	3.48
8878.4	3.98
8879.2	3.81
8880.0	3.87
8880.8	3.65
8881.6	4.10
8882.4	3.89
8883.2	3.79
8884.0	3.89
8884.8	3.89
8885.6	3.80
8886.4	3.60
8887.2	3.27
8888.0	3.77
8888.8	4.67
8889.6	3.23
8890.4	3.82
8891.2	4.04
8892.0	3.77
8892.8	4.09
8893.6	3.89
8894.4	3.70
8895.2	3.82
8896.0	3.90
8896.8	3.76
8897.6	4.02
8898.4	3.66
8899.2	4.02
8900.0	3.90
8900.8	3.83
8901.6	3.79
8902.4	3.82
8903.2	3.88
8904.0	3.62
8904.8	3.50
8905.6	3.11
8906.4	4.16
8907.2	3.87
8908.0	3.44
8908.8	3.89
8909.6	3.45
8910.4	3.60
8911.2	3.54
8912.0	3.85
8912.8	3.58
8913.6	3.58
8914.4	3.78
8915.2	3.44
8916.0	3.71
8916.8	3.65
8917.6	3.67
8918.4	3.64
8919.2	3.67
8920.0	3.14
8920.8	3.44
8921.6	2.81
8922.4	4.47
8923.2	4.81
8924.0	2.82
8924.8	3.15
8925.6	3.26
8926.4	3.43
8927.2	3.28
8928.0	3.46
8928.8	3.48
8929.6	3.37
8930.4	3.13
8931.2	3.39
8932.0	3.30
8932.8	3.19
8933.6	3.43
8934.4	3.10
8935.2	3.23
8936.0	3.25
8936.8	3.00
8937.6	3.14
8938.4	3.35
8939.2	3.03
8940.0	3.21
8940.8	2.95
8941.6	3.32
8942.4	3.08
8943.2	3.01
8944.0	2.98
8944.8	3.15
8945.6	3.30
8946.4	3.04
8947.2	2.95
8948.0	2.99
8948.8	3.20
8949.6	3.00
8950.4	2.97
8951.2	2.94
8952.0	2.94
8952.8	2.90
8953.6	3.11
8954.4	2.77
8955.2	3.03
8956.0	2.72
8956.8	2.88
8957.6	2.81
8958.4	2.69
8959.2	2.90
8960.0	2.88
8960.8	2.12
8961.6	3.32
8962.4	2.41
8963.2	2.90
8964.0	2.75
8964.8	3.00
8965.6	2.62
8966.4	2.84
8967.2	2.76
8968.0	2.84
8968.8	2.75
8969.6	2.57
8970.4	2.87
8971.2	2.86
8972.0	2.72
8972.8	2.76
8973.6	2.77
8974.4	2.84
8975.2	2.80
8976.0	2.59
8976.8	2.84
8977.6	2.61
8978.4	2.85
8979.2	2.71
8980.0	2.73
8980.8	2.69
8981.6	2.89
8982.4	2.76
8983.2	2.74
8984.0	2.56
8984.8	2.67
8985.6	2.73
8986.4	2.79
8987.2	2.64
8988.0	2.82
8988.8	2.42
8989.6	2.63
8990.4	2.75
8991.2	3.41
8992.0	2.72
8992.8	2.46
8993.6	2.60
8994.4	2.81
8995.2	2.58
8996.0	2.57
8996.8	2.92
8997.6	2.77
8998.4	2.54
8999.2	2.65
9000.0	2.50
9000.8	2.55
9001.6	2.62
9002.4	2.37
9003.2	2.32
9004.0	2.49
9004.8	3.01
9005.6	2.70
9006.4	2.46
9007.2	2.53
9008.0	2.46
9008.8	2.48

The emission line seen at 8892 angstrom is Mg II 2798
